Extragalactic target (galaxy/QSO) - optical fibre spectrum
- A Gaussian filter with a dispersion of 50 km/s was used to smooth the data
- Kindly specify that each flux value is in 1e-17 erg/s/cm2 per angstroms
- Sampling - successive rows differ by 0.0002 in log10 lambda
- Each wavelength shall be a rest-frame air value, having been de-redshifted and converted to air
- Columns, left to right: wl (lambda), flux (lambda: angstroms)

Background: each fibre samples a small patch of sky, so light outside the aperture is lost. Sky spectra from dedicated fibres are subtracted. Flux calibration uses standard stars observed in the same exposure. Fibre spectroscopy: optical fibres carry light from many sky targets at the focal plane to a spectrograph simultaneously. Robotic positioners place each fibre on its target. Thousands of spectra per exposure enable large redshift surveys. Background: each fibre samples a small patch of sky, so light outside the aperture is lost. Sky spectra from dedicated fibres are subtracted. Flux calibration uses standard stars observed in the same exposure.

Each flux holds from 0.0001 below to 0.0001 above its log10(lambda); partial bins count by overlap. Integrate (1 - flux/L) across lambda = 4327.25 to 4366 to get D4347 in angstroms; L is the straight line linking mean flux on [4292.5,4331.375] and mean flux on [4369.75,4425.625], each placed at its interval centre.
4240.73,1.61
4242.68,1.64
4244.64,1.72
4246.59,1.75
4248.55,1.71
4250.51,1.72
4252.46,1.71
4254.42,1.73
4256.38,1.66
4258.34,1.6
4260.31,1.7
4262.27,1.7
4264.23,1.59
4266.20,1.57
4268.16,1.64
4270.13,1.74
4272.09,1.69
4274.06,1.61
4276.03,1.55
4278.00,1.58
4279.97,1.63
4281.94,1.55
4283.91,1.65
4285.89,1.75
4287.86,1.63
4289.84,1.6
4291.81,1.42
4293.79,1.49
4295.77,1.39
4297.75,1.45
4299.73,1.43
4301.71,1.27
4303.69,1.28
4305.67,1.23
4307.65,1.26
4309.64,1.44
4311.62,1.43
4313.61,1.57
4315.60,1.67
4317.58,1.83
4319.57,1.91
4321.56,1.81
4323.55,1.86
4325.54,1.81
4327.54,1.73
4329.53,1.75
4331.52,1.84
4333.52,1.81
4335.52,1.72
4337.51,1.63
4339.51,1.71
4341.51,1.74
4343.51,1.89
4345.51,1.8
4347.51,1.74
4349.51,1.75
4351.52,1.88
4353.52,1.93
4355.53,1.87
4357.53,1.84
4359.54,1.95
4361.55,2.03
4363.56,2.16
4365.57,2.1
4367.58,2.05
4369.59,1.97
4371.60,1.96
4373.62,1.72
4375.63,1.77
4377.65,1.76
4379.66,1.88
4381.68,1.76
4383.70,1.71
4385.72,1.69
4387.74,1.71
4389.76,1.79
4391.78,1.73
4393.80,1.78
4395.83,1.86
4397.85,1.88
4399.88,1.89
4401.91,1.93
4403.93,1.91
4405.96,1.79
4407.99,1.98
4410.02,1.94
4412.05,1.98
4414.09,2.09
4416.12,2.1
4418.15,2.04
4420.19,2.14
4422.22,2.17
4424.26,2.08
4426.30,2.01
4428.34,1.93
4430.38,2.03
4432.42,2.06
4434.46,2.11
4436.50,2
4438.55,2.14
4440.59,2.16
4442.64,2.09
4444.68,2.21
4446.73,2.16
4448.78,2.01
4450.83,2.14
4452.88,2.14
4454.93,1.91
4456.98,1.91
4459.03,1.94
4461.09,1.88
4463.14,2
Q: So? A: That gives -3.3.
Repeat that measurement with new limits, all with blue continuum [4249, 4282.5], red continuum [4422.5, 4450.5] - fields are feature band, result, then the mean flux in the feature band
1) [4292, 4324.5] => 4.44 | 1.52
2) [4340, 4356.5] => 0.31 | 1.82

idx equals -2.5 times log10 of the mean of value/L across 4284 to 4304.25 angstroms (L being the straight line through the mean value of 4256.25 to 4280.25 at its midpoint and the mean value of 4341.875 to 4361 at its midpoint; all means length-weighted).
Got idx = 0.15 mag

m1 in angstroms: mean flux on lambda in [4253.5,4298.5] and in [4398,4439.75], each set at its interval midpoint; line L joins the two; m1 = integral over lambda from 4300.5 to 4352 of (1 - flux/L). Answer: 2.6 angstroms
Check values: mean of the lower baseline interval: 1.61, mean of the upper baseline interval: 2.01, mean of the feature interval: 1.67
